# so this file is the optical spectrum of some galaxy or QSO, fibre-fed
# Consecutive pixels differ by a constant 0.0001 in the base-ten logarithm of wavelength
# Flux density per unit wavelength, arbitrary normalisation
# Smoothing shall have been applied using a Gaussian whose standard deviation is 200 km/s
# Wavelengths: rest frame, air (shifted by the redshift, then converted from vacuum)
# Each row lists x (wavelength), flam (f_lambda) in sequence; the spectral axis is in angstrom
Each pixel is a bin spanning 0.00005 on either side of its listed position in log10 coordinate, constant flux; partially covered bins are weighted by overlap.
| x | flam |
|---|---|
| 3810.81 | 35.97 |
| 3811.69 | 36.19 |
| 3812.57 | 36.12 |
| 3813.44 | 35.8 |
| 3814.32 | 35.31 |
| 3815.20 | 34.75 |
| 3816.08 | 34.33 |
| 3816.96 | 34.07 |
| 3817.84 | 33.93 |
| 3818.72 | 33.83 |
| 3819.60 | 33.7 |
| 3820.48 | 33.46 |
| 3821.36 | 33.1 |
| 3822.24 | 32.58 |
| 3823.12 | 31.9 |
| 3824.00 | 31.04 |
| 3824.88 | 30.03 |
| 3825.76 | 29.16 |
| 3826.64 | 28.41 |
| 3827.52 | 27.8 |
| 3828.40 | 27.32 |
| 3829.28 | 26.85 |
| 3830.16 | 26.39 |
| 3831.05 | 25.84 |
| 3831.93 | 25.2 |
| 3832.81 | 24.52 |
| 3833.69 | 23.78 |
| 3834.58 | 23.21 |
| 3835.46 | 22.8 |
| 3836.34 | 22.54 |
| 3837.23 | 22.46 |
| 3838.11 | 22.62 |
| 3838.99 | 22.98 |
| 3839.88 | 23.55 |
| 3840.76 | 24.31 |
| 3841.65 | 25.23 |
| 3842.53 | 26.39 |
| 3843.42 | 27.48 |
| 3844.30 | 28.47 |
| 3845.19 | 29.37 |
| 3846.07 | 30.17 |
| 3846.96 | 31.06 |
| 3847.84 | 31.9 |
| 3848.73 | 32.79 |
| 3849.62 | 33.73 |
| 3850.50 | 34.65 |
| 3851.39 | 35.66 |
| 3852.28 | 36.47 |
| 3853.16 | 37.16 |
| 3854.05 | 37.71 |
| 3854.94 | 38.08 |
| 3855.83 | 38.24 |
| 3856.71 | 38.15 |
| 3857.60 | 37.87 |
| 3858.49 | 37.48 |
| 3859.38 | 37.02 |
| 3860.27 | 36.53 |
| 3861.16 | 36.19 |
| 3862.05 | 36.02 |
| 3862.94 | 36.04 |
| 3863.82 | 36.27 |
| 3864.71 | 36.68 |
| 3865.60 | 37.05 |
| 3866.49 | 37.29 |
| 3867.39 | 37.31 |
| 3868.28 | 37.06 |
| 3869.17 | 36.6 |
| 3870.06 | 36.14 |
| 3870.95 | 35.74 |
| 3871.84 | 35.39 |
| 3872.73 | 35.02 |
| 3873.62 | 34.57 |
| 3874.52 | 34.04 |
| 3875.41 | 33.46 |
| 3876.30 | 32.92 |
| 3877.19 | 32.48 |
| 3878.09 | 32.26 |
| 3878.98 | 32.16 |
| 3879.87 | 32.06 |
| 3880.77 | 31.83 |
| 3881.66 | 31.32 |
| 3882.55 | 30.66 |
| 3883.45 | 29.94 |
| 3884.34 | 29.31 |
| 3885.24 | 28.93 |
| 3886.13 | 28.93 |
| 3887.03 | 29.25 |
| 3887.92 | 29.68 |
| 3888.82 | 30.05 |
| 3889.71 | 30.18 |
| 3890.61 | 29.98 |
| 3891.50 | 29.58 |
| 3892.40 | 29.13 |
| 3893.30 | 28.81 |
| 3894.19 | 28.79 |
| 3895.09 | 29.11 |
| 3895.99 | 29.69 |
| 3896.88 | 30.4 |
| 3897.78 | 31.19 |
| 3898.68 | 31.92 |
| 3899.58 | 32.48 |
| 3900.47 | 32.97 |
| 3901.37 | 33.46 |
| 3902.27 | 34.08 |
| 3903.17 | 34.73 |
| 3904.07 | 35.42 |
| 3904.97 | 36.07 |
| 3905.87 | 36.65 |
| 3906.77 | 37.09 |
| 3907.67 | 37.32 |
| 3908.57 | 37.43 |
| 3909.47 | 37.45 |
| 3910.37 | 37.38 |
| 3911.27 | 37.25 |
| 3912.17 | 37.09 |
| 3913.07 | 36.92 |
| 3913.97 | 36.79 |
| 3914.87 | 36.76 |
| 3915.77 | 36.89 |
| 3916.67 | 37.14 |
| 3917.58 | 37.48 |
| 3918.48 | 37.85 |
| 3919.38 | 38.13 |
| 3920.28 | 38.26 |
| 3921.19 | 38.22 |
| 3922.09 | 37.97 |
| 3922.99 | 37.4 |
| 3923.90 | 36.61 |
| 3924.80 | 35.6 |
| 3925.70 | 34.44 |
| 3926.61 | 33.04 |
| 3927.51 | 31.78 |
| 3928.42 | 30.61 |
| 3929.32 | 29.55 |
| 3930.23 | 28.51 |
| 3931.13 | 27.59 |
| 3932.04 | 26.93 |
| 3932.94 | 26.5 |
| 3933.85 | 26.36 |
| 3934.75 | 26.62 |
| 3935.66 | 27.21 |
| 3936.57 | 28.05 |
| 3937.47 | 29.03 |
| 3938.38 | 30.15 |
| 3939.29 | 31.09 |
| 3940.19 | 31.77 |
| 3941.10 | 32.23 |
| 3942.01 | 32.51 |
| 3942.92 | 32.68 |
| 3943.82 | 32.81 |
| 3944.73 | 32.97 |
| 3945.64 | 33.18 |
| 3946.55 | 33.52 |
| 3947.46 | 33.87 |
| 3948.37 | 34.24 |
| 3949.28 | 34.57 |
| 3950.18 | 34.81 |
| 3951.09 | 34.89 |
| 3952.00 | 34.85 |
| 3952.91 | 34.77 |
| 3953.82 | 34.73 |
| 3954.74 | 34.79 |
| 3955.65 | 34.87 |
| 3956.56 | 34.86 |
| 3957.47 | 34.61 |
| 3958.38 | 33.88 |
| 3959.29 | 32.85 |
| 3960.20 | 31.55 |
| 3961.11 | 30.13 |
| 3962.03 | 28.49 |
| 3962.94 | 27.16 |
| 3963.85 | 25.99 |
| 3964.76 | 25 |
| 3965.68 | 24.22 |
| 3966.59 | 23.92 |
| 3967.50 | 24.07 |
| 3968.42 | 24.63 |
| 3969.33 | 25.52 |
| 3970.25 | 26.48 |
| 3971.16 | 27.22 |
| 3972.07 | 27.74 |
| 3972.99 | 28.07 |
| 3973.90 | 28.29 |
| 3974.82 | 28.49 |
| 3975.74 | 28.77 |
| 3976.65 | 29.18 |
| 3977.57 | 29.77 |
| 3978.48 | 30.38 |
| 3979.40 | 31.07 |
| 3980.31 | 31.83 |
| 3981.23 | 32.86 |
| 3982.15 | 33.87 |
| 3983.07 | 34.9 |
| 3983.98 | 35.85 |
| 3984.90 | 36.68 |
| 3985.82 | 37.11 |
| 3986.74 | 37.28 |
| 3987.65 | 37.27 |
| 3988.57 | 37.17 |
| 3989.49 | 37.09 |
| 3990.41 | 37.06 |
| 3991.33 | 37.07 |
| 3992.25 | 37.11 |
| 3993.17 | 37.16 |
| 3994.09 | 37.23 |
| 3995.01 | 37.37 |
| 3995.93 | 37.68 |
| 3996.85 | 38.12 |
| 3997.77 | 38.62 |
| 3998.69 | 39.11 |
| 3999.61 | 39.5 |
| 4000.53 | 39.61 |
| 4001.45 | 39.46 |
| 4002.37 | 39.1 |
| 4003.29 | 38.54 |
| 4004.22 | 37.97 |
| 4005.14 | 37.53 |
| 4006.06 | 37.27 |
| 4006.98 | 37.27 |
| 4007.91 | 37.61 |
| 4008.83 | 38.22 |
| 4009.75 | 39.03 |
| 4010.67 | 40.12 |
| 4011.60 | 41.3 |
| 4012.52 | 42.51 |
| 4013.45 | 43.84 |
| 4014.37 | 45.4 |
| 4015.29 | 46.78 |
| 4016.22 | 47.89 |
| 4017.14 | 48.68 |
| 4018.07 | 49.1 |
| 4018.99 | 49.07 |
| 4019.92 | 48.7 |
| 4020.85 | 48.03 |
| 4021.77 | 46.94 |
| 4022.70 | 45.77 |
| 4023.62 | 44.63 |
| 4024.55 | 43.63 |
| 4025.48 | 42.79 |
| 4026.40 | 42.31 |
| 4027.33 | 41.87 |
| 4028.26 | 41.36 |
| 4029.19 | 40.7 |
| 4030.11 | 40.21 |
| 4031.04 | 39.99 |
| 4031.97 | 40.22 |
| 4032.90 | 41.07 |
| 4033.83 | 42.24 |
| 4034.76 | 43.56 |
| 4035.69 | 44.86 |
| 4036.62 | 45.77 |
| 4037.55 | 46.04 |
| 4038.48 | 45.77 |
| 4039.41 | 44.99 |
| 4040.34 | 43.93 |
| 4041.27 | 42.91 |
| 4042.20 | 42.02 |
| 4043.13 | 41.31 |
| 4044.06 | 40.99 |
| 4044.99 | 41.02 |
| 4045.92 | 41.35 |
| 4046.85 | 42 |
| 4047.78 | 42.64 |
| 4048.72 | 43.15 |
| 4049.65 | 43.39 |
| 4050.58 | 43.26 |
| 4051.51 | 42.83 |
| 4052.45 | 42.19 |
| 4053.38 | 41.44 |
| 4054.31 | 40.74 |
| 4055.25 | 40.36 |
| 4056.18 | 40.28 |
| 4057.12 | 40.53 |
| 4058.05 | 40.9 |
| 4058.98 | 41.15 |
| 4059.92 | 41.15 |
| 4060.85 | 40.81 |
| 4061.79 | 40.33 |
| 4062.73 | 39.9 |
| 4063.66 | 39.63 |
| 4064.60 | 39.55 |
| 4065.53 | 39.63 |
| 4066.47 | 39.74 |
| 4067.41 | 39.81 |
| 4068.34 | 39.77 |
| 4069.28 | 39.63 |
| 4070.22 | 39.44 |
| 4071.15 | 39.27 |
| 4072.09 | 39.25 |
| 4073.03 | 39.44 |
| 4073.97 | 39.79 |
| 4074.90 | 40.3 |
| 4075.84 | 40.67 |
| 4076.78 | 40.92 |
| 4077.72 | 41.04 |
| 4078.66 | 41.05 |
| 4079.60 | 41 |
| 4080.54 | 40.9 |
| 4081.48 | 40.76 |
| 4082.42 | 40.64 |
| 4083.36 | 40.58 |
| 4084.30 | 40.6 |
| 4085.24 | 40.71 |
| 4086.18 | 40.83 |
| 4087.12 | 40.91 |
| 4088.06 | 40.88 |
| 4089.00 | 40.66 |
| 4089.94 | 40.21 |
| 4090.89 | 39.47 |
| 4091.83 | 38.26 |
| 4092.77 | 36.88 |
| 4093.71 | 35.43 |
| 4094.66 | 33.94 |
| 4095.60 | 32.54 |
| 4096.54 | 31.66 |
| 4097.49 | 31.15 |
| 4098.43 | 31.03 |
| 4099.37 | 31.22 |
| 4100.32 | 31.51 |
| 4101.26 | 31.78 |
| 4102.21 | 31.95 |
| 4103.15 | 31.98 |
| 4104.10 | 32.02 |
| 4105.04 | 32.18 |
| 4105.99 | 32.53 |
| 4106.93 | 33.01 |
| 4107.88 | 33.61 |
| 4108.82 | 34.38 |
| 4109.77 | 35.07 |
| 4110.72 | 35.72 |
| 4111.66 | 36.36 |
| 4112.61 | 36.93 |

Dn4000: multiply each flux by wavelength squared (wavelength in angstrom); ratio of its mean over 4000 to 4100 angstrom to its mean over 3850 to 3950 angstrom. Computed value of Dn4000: 1.31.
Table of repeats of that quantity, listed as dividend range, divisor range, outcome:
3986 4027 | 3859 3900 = 1.34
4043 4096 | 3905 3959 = 1.27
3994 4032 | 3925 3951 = 1.40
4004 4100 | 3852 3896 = 1.33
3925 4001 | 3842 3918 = 0.99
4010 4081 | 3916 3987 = 1.40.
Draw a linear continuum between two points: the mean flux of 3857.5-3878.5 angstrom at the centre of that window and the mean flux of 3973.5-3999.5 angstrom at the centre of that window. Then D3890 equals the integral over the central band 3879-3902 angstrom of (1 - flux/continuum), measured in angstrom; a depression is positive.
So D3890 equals 3.3 angstrom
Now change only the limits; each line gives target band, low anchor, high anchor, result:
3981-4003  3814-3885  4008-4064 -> 1.62 angstrom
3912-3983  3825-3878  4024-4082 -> 8.83 angstrom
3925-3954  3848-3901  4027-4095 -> 3.76 angstrom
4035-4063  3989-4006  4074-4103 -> -3.32 angstrom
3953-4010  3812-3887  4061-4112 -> 2.49 angstrom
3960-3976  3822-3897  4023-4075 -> 4.42 angstrom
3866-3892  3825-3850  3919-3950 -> -3.19 angstrom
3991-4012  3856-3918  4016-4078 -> 0.84 angstrom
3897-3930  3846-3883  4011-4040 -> 2.09 angstrom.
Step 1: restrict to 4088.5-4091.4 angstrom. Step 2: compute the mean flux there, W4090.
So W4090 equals 40.1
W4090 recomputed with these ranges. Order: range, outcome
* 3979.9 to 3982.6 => 32.8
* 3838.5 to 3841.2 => 23.6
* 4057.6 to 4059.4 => 41.1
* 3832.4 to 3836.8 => 23.3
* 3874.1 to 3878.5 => 33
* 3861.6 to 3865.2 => 36.3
